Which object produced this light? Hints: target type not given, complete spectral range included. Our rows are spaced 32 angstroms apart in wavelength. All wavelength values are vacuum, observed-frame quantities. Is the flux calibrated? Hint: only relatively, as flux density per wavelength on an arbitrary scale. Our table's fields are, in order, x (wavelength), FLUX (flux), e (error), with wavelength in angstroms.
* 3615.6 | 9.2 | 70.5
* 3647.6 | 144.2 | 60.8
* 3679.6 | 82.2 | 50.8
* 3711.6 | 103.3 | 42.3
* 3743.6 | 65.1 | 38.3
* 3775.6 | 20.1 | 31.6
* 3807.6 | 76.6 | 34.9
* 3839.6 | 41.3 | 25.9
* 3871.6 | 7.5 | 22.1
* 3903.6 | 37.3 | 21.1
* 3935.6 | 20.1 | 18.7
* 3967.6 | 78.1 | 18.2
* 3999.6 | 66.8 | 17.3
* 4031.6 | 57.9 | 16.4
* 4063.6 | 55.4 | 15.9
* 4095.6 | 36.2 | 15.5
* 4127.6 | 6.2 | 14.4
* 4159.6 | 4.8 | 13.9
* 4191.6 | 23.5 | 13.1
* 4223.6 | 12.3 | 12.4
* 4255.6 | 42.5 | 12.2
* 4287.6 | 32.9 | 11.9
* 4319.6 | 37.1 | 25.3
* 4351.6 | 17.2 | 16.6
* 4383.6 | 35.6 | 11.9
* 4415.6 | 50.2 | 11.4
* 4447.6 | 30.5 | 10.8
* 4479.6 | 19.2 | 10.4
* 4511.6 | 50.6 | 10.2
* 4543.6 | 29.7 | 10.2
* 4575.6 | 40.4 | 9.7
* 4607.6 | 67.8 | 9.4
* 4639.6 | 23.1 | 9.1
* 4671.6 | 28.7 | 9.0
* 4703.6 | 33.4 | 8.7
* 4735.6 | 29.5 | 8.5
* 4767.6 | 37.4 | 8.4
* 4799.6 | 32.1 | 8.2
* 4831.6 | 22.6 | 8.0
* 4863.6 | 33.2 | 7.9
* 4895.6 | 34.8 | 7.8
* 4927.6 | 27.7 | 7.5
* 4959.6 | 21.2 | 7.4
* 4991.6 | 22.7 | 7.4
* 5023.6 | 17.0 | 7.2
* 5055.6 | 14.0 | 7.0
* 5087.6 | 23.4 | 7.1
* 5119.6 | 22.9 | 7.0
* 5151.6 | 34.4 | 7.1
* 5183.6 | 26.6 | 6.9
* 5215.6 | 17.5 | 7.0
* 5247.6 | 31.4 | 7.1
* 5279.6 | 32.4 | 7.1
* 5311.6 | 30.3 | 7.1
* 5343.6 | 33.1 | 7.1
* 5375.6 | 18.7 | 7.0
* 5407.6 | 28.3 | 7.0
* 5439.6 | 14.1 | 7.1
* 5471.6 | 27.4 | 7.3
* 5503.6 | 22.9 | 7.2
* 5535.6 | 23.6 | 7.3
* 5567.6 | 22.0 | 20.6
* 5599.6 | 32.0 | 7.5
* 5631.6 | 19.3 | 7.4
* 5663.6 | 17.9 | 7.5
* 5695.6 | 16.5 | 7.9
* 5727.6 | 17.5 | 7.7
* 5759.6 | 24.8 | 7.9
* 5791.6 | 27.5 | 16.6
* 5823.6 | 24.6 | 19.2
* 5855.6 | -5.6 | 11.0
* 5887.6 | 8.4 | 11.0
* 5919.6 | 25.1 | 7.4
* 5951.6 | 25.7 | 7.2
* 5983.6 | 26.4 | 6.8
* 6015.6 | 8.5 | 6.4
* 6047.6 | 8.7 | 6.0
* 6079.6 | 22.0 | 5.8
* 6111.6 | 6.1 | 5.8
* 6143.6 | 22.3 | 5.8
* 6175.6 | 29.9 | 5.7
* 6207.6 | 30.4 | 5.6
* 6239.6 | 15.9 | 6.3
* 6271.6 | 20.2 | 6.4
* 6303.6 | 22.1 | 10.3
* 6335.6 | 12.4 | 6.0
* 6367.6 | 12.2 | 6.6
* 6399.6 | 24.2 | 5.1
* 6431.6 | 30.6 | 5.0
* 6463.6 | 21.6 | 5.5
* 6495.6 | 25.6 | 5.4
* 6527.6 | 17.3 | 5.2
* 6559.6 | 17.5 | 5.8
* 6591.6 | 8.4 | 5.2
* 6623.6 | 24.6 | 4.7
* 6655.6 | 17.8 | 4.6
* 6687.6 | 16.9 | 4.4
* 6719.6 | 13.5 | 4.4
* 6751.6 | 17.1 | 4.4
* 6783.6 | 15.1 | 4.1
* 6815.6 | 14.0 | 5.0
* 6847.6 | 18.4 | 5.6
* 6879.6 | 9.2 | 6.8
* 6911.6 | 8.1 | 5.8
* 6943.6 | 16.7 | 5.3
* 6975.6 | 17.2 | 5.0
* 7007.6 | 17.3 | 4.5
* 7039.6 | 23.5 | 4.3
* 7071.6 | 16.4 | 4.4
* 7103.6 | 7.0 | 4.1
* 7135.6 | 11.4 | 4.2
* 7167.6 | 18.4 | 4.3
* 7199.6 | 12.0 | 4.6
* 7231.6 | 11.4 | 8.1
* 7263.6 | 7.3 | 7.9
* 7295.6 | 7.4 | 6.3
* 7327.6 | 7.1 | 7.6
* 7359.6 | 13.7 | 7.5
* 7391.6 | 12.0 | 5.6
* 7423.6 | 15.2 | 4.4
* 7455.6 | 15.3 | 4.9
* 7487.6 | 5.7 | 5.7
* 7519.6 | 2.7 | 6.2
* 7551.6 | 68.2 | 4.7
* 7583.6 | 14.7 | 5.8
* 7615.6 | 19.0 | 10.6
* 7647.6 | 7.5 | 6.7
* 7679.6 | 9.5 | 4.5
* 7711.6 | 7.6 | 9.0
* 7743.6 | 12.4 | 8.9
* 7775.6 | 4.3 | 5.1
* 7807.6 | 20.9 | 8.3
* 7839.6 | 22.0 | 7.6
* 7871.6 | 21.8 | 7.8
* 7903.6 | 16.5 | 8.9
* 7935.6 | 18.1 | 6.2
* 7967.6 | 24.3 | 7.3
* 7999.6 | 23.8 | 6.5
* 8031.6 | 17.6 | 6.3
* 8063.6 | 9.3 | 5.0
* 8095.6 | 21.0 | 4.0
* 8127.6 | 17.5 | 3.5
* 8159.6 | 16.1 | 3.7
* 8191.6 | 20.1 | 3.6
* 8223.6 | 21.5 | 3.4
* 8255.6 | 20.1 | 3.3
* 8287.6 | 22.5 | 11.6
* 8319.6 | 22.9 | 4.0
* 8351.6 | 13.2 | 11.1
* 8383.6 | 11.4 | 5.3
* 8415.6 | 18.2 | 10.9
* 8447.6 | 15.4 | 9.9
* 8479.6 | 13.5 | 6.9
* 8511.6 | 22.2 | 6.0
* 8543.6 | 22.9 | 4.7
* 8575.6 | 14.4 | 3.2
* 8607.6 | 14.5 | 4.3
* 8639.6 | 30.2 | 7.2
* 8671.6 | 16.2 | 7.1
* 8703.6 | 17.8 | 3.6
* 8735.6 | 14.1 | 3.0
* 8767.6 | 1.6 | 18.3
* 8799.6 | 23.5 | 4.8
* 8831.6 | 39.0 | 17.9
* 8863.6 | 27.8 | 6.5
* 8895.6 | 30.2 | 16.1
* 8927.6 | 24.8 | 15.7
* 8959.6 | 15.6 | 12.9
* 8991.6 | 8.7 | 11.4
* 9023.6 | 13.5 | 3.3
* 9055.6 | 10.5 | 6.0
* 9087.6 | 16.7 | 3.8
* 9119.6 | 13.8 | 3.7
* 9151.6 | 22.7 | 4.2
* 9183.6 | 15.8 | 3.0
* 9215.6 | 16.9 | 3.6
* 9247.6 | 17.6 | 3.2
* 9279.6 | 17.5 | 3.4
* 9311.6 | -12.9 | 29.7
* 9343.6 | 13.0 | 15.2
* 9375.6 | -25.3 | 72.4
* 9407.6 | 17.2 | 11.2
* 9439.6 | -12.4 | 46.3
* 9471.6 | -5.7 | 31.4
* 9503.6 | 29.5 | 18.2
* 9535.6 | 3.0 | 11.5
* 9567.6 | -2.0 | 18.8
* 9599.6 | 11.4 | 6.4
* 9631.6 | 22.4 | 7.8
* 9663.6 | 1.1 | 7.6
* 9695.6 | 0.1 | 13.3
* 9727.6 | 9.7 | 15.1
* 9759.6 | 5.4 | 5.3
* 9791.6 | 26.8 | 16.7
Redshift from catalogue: 1.03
